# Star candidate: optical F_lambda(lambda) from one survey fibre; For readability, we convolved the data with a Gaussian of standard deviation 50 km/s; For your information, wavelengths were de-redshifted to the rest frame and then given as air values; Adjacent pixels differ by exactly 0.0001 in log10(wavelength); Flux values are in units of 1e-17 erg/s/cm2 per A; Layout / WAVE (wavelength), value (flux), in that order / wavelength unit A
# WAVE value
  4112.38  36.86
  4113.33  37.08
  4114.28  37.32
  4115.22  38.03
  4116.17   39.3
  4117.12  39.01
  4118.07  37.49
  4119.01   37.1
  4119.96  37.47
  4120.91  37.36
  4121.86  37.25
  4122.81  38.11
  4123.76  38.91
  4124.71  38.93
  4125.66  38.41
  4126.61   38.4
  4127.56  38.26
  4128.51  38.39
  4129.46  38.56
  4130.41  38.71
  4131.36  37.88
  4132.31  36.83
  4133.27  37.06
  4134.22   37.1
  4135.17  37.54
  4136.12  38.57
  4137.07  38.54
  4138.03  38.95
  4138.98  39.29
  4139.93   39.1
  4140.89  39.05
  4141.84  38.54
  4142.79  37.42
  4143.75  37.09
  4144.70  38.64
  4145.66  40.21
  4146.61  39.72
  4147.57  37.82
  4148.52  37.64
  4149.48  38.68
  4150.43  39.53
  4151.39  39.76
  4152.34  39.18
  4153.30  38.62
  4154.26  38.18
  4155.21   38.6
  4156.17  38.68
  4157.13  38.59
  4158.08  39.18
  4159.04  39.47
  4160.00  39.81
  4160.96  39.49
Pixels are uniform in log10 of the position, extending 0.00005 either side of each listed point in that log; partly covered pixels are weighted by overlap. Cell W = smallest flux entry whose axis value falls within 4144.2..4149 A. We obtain 37.64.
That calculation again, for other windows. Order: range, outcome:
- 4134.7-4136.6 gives 37.54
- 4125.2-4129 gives 38.26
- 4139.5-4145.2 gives 37.09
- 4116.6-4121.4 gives 37.1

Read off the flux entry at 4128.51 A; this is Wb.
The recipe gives 38.39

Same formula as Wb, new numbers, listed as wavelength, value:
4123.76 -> 38.91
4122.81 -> 38.11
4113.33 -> 37.08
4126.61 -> 38.4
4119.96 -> 37.47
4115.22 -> 38.03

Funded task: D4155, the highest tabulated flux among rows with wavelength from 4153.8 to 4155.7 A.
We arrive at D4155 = 38.6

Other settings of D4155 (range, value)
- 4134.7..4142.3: 39.29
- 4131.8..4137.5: 38.57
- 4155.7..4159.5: 39.47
